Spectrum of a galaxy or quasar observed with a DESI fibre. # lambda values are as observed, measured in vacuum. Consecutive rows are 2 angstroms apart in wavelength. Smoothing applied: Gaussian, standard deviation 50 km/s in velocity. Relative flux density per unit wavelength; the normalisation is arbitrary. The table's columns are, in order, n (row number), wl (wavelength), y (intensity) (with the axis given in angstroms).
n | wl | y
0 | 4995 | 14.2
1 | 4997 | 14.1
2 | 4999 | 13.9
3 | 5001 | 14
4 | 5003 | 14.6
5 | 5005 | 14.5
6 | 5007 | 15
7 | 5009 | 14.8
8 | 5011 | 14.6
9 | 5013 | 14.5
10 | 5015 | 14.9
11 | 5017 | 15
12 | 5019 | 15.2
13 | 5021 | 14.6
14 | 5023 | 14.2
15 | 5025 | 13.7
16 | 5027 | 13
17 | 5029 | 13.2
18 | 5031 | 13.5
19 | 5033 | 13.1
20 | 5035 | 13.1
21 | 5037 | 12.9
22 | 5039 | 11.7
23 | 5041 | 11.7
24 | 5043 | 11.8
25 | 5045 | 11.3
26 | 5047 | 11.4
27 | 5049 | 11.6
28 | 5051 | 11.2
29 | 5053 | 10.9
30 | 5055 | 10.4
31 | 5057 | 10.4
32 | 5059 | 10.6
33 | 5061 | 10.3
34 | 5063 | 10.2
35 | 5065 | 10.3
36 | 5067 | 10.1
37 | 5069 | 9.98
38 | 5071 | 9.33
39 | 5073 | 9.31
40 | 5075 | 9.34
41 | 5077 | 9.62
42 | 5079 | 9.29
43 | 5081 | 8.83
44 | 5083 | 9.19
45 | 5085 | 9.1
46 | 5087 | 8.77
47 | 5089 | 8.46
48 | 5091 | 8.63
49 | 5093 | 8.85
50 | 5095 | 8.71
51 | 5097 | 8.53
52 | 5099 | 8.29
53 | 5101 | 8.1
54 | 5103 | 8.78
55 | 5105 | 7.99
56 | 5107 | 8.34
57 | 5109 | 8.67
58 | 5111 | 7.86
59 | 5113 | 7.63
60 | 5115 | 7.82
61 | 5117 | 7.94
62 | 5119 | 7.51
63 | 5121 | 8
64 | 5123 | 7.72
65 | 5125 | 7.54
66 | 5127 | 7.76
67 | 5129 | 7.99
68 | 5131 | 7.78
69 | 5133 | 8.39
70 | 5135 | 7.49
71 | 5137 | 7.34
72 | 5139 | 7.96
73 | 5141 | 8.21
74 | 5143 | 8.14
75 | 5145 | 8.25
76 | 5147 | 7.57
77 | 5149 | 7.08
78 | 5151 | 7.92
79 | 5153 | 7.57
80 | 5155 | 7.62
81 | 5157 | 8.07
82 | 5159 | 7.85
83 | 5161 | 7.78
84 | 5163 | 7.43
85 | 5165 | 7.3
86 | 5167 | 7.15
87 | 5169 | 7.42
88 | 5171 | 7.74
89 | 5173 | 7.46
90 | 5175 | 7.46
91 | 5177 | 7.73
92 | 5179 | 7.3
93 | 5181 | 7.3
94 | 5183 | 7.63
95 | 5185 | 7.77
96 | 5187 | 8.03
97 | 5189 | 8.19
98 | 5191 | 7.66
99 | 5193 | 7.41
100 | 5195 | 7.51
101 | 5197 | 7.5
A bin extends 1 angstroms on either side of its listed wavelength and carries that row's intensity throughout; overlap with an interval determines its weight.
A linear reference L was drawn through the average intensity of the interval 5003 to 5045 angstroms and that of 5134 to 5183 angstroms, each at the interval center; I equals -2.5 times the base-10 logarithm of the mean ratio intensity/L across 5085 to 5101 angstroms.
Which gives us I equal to 0.23 mag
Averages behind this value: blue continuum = 13.7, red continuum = 7.63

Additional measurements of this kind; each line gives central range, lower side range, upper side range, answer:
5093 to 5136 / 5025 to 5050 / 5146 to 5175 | 0.16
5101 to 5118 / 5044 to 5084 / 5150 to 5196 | 0.12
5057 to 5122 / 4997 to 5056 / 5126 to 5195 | 0.19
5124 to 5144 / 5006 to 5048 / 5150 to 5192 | 0.16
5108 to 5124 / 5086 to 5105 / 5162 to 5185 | 0.05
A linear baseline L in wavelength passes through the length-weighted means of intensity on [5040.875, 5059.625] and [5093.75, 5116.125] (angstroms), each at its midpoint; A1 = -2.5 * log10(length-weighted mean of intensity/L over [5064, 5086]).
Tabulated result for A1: 0.037 mag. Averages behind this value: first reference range 11.1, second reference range 8.25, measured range 9.49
